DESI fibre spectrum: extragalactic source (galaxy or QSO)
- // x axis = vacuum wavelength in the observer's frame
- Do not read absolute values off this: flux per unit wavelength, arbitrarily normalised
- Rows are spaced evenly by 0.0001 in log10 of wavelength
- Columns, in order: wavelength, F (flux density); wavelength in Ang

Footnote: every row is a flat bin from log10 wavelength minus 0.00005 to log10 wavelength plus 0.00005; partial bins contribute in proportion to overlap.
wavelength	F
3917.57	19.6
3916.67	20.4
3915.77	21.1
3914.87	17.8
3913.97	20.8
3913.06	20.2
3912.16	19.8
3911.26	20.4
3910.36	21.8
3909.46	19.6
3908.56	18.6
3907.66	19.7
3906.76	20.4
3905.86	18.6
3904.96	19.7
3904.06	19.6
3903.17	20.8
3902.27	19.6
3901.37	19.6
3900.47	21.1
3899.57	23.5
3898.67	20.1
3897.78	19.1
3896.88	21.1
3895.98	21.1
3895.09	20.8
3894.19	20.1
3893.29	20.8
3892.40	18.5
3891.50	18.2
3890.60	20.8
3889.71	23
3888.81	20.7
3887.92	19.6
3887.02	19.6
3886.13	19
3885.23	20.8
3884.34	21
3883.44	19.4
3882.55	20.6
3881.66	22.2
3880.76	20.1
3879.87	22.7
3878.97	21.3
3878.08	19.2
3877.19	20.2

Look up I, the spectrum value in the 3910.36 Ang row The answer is 21.8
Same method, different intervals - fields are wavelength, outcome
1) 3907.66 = 19.7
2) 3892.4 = 18.5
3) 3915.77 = 21.1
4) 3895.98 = 21.1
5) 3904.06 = 19.6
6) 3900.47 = 21.1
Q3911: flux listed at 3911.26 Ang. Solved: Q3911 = 20.4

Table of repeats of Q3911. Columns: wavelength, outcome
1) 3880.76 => 20.1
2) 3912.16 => 19.8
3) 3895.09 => 20.8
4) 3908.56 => 18.6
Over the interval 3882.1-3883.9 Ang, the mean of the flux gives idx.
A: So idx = 20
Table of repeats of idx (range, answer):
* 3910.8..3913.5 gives 20.2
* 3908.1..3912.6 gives 20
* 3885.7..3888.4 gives 19.5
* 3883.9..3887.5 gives 20.1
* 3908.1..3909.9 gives 19.1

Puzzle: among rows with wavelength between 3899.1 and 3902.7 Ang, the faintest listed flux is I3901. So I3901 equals 19.6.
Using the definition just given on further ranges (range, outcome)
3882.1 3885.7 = 19.4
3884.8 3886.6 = 19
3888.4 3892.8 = 18.2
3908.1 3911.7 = 18.6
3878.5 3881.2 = 20.1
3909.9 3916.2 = 17.8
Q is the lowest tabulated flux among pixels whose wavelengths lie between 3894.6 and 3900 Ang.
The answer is 19.1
